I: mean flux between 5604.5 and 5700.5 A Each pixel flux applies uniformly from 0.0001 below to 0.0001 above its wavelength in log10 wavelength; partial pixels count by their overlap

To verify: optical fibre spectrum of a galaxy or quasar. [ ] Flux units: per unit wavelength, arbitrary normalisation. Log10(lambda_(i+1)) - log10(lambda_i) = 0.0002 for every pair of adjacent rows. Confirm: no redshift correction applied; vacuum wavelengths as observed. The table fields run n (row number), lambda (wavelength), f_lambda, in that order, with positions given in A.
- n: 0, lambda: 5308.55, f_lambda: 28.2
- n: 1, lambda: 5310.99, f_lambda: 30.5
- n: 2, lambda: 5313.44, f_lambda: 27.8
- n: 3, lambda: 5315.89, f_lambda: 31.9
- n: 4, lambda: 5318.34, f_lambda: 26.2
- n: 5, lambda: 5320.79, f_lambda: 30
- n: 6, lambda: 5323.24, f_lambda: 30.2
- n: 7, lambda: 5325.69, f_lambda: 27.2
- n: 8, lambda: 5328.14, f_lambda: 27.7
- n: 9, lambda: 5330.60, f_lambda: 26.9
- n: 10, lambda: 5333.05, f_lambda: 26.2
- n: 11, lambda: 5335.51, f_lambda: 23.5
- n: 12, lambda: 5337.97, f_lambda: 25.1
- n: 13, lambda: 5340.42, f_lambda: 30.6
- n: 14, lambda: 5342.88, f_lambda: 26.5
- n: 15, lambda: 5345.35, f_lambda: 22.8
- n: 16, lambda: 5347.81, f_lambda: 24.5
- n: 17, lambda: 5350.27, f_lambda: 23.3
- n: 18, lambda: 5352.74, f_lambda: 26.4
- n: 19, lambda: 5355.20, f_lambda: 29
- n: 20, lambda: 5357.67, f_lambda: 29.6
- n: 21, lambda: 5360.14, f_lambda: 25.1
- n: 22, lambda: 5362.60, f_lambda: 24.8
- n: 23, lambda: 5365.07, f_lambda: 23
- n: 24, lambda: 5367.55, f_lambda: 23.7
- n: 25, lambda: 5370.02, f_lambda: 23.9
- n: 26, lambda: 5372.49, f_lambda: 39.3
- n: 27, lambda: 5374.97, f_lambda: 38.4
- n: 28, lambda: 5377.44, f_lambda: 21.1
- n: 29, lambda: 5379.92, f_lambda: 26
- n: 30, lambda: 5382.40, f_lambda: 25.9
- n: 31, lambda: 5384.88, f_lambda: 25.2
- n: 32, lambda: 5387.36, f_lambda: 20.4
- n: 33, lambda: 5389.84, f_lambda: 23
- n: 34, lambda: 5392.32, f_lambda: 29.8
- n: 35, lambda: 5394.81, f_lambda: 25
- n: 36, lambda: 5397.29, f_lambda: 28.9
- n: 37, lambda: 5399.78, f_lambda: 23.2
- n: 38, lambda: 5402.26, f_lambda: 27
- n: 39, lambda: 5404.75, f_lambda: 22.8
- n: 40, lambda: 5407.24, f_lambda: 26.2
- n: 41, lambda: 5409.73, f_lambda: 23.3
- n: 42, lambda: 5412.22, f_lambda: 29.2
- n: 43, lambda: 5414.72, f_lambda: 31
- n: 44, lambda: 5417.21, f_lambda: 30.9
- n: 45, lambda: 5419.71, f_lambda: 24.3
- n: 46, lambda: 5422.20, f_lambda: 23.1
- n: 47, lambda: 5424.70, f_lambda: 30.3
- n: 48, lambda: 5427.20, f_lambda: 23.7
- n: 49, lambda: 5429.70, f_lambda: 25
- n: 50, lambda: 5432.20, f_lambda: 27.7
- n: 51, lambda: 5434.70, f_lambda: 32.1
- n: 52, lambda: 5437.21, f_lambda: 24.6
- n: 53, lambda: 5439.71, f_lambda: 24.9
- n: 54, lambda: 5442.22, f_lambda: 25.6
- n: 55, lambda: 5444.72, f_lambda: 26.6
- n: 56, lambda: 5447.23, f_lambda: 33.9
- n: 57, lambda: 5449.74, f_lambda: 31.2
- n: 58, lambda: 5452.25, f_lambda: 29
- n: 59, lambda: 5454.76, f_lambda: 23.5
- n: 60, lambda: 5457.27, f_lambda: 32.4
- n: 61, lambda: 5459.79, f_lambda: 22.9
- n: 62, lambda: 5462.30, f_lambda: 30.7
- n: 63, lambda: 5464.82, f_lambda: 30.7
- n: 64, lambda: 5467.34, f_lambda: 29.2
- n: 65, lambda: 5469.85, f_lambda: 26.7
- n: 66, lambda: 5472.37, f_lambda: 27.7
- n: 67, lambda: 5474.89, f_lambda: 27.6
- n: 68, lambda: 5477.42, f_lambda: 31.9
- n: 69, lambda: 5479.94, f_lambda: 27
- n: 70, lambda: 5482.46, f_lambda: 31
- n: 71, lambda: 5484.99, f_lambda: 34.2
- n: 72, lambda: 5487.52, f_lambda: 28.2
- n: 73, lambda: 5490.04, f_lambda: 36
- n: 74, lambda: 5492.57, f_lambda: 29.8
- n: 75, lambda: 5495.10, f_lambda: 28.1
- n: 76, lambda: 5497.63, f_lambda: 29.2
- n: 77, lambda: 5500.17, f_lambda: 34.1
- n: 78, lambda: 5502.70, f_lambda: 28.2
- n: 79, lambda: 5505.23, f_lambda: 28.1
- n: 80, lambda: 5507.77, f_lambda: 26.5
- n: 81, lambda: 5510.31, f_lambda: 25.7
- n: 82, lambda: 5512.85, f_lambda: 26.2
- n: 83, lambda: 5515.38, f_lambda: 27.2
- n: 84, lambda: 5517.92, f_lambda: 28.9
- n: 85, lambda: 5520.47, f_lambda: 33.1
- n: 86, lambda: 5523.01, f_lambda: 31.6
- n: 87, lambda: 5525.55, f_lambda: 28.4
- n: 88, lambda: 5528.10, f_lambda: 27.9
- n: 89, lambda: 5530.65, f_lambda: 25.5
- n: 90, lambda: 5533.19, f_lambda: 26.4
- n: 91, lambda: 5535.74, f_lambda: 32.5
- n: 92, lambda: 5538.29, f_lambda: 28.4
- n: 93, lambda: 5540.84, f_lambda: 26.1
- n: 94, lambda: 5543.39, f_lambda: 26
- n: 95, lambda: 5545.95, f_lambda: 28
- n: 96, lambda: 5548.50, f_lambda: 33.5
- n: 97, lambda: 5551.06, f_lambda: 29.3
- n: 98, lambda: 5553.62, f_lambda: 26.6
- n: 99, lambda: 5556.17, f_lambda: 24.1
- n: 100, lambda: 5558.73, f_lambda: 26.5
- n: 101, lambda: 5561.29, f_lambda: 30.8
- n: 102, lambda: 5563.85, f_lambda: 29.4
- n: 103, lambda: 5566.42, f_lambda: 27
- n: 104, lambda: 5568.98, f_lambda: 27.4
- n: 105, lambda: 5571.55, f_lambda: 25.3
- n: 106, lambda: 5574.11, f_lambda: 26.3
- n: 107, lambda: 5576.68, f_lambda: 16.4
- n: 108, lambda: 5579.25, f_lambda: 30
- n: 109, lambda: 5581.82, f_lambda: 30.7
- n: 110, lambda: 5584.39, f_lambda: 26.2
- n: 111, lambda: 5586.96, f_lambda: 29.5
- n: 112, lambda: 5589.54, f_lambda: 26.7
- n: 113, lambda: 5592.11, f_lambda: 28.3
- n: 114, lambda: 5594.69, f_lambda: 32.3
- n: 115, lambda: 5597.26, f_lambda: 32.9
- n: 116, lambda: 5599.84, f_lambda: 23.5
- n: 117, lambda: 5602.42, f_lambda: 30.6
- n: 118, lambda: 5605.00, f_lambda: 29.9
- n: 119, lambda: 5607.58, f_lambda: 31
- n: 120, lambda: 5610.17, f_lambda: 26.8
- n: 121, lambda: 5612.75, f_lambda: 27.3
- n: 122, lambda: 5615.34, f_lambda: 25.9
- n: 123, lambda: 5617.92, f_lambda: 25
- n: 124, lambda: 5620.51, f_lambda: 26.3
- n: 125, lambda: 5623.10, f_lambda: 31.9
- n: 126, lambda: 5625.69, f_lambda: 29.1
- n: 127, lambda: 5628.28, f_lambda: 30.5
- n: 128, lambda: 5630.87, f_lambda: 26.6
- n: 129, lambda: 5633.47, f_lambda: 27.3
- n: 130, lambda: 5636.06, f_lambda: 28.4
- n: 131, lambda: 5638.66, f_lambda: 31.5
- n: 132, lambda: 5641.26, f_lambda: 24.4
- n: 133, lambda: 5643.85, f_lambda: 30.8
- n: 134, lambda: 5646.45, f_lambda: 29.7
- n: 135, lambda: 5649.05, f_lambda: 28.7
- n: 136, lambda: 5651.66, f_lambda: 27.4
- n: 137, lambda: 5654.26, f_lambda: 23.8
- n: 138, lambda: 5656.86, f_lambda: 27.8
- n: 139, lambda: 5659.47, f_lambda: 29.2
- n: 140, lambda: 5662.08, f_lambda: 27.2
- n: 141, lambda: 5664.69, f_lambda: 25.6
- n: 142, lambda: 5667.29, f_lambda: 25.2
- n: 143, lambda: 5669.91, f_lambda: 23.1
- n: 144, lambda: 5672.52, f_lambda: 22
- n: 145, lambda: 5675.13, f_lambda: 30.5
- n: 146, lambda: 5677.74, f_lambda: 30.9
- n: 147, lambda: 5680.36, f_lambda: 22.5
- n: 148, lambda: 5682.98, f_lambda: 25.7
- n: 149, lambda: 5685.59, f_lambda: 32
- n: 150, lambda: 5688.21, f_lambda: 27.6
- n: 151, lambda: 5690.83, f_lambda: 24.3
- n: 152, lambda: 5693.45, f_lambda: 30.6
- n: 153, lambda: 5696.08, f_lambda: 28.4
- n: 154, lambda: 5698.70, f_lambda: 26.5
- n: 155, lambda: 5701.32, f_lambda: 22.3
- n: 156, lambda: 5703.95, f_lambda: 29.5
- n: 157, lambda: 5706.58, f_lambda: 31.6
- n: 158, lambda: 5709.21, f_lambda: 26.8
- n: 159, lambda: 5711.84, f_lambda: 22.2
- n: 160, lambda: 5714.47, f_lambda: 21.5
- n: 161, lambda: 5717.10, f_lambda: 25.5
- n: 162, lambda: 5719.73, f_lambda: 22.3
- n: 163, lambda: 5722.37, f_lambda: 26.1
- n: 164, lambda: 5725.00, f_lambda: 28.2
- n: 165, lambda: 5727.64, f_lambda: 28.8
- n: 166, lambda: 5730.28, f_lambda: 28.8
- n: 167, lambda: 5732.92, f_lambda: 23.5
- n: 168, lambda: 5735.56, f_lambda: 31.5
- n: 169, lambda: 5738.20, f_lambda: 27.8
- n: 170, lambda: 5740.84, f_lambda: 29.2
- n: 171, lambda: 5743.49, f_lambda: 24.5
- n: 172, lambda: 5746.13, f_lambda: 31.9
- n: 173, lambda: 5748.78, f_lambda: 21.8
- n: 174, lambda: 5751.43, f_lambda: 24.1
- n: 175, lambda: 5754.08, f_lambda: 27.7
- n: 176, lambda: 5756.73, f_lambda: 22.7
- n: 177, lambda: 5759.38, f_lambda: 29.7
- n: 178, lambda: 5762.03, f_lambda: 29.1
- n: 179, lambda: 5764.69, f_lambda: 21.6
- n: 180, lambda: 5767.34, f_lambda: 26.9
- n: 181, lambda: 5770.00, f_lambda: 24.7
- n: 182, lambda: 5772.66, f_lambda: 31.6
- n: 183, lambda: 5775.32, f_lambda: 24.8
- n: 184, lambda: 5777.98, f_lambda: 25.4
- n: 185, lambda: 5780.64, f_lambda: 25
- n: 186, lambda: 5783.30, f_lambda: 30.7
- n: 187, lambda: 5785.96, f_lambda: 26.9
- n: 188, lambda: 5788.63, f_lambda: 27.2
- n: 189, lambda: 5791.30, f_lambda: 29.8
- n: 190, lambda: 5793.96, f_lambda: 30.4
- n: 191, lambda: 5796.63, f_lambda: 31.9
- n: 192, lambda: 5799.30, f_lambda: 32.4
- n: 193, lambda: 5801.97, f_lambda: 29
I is 27.6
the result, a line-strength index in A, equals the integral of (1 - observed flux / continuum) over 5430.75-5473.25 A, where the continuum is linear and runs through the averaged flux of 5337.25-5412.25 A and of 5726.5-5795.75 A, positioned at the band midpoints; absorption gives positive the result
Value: -2.9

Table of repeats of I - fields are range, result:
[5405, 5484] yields 27.8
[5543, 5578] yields 26.9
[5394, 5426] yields 26.6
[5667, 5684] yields 25.7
